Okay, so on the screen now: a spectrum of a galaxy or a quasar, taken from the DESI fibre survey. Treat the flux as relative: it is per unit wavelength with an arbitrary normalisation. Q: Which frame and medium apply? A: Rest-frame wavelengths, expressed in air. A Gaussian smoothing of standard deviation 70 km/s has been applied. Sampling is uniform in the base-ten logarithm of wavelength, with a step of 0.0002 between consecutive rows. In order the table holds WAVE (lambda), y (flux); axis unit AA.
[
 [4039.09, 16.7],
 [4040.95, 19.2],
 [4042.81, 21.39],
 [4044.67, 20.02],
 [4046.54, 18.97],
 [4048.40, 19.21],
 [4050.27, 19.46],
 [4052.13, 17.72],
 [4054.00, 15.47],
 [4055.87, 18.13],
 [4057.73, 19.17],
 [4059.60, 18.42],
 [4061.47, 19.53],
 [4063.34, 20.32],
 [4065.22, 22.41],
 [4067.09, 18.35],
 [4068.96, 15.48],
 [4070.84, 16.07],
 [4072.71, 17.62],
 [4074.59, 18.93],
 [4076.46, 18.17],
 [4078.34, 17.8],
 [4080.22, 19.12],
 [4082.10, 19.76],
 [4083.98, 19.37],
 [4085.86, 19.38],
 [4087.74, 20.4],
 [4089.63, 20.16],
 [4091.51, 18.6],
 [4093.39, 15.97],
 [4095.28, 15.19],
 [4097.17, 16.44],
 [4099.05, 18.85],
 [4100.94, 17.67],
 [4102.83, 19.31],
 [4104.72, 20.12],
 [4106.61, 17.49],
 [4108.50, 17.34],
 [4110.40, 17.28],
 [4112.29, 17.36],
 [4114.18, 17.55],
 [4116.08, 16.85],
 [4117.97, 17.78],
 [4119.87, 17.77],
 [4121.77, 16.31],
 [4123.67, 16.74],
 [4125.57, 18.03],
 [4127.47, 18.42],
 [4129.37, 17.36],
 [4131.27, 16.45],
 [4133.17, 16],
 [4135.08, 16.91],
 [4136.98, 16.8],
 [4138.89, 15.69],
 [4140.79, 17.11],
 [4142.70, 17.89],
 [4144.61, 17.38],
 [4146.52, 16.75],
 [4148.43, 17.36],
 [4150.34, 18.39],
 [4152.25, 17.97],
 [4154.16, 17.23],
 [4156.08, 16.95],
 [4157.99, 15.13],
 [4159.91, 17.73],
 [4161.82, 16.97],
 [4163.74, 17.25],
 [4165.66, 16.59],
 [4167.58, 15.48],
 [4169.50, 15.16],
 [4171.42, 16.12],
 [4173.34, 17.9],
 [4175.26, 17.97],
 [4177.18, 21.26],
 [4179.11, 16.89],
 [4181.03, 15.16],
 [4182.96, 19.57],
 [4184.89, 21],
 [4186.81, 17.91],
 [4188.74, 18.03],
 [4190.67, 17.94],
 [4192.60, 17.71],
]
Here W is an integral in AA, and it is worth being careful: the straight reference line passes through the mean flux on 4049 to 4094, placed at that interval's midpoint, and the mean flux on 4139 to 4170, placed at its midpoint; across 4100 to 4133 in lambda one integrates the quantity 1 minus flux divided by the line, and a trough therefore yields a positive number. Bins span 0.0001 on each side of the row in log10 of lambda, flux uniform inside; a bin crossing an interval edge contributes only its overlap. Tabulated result 0.21 AA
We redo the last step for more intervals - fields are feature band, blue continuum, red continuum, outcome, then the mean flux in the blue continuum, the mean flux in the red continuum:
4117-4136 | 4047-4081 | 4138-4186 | 0.58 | 18.4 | 17.3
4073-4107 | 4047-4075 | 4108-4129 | -1.10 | 18.4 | 17.4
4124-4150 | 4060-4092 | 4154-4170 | 0.12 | 18.9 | 16.5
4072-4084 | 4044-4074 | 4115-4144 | -0.35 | 18.5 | 17.1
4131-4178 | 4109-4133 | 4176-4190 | 2.35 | 17.3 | 18.5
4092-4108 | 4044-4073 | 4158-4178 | 0.30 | 18.5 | 17.1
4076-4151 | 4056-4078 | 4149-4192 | 1.47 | 18.6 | 17.5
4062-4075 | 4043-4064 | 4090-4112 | 0.02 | 18.8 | 17.7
